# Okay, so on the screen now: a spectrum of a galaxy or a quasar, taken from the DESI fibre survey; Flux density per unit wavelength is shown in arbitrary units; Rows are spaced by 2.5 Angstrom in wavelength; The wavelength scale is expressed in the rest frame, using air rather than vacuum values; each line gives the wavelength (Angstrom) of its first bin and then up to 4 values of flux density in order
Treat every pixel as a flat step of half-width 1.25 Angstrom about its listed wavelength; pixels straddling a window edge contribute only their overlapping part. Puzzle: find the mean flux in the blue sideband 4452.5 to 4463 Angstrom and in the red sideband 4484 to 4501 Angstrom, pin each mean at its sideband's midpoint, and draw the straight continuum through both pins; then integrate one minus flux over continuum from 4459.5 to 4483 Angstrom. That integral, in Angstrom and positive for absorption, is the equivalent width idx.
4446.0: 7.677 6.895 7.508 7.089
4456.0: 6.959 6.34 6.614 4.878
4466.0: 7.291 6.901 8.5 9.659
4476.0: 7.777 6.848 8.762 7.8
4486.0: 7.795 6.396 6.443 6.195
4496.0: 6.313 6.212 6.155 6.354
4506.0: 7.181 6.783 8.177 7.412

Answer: -3.1 Angstrom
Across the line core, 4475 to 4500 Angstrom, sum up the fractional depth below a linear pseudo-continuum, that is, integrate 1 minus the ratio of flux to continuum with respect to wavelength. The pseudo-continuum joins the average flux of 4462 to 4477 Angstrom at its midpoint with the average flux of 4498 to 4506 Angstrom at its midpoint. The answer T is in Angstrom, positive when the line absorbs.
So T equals -0.5 Angstrom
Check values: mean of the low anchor 7.48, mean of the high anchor 6.39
